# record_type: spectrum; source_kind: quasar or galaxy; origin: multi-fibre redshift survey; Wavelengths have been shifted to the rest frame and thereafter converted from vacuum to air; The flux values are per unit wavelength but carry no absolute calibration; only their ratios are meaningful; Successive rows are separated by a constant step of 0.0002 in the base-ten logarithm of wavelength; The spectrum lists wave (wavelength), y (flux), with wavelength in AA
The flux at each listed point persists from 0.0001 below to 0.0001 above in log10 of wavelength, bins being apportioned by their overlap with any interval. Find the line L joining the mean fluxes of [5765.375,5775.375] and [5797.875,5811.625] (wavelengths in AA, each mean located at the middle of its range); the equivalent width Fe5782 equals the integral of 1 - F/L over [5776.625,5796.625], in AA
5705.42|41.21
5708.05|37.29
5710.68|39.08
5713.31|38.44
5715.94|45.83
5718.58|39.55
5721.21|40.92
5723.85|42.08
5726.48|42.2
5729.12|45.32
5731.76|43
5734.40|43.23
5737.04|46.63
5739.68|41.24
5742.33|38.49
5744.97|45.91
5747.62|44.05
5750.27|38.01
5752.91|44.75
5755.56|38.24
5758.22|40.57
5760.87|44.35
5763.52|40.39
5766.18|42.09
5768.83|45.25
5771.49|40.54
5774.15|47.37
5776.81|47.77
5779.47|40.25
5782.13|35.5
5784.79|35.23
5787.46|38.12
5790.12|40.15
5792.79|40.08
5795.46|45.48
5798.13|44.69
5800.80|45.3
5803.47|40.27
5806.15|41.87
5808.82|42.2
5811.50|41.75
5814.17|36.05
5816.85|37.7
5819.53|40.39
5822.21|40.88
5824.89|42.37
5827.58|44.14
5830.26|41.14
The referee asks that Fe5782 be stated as 1.6 AA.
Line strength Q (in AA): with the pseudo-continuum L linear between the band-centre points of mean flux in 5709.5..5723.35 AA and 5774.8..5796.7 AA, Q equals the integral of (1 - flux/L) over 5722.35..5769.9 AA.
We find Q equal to -2.1 AA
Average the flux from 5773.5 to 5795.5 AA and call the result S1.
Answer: 40.7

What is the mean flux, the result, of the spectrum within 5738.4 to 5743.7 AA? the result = 39.9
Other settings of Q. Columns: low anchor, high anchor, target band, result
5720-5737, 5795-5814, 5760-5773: 0.1 AA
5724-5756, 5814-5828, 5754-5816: -0.1 AA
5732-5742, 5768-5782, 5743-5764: 0.6 AA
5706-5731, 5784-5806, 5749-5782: -0.7 AA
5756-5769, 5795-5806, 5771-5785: 0.3 AA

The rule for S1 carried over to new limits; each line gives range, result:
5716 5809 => 42.1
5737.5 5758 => 41.7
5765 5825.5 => 41.3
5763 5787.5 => 41.4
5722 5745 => 42.9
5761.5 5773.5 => 42.5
